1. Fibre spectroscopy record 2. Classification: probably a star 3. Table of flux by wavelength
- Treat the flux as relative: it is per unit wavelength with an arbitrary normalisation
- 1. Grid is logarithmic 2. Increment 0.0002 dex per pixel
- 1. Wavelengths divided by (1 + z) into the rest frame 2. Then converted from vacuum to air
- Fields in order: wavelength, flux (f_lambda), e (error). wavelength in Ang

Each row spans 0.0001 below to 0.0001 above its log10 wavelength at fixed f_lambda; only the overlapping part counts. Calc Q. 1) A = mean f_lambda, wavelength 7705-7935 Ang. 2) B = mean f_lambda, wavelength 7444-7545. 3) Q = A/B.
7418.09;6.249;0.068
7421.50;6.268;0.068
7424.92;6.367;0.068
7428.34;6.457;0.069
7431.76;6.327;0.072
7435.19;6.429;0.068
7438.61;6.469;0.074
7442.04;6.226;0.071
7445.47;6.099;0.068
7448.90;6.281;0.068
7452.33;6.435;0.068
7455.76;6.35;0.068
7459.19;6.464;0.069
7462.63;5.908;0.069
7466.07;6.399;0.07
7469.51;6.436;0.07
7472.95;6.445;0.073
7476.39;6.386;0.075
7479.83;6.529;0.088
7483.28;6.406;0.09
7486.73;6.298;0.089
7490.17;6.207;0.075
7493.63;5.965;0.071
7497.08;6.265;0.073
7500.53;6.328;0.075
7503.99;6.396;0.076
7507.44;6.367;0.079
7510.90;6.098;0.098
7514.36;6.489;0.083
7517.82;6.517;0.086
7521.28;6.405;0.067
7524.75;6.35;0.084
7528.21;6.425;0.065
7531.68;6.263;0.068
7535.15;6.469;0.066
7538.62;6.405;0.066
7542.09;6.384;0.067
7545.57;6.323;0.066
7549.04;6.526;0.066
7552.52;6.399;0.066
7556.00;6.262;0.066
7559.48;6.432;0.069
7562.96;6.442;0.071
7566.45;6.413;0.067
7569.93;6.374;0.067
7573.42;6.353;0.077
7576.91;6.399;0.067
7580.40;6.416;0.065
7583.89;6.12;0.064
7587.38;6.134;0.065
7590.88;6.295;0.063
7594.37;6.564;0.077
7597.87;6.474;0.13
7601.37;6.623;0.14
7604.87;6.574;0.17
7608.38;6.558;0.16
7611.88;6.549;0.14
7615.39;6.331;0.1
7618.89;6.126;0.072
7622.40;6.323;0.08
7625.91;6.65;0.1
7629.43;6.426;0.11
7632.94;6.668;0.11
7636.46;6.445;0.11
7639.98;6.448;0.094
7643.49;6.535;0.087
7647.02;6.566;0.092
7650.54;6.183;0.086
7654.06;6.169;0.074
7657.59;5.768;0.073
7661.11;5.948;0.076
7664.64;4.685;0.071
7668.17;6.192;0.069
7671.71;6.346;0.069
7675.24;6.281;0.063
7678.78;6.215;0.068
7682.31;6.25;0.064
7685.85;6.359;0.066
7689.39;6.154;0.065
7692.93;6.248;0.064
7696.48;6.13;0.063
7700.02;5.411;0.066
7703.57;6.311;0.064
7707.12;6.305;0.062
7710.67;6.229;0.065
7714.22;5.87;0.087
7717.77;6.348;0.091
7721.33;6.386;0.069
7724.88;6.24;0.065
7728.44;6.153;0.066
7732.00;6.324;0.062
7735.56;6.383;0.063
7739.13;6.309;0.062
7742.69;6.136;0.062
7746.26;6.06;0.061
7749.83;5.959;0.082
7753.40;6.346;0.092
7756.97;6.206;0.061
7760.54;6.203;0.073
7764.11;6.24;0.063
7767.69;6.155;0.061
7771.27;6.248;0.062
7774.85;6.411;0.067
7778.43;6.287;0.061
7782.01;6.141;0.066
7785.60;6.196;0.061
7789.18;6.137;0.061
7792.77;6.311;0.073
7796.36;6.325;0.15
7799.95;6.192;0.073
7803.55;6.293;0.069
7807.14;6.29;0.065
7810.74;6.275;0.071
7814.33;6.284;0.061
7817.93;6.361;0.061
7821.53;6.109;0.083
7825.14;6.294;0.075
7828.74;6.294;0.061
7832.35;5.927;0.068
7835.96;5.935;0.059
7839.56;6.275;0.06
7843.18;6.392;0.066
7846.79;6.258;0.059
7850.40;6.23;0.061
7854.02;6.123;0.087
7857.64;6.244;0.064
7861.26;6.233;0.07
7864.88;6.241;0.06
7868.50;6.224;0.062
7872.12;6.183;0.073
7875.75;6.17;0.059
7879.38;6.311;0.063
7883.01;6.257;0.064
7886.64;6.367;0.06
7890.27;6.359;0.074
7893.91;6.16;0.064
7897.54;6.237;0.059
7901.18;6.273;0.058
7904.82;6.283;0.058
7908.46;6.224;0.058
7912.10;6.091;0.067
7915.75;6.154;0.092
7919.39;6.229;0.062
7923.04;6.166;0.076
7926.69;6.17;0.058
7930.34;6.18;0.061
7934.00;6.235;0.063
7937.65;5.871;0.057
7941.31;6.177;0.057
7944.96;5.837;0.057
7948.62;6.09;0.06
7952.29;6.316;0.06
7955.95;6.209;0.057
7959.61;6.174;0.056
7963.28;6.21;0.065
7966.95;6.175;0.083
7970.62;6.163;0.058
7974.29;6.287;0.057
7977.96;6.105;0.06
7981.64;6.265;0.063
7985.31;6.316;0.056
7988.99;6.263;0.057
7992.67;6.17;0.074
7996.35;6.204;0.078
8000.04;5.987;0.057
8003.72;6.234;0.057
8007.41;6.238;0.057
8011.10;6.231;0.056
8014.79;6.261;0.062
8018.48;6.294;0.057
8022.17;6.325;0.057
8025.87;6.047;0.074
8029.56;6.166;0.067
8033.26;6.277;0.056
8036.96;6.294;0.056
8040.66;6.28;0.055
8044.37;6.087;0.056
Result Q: 1.0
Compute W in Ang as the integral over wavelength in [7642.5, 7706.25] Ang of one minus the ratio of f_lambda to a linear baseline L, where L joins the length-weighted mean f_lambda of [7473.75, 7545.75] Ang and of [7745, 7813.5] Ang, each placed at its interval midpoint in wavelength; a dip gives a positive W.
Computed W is 1.8 Ang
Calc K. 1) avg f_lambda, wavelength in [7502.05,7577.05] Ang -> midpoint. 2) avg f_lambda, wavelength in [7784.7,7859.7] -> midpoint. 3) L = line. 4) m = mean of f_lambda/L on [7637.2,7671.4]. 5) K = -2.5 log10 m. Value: 0.04 mag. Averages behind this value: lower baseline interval 6.39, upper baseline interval 6.23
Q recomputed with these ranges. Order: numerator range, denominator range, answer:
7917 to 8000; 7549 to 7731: 0.98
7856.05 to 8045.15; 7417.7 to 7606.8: 0.98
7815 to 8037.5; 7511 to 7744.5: 0.98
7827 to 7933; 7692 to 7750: 1.01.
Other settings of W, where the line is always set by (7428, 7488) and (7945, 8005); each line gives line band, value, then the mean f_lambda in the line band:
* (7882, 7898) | -0.2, 6.28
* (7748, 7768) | 0.2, 6.19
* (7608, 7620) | -0.2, 6.39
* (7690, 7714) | 0.7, 6.09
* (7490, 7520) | 0.2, 6.3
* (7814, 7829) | -0.1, 6.26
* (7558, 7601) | -0.4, 6.38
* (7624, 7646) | -0.8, 6.53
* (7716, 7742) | -0.1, 6.3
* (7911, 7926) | 0.1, 6.16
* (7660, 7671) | 1.1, 5.65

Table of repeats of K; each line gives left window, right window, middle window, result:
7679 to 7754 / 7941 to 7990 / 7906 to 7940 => 0.006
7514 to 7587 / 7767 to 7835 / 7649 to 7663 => 0.056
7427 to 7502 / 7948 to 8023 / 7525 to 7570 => -0.015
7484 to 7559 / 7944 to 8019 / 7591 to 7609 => -0.037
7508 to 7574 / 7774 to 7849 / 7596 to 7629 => -0.020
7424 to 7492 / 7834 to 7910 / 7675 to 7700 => 0.019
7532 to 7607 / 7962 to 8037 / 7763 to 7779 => 0.008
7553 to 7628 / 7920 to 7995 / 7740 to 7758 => 0.027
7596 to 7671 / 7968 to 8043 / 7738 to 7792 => 0.011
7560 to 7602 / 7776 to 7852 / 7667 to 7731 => 0.019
